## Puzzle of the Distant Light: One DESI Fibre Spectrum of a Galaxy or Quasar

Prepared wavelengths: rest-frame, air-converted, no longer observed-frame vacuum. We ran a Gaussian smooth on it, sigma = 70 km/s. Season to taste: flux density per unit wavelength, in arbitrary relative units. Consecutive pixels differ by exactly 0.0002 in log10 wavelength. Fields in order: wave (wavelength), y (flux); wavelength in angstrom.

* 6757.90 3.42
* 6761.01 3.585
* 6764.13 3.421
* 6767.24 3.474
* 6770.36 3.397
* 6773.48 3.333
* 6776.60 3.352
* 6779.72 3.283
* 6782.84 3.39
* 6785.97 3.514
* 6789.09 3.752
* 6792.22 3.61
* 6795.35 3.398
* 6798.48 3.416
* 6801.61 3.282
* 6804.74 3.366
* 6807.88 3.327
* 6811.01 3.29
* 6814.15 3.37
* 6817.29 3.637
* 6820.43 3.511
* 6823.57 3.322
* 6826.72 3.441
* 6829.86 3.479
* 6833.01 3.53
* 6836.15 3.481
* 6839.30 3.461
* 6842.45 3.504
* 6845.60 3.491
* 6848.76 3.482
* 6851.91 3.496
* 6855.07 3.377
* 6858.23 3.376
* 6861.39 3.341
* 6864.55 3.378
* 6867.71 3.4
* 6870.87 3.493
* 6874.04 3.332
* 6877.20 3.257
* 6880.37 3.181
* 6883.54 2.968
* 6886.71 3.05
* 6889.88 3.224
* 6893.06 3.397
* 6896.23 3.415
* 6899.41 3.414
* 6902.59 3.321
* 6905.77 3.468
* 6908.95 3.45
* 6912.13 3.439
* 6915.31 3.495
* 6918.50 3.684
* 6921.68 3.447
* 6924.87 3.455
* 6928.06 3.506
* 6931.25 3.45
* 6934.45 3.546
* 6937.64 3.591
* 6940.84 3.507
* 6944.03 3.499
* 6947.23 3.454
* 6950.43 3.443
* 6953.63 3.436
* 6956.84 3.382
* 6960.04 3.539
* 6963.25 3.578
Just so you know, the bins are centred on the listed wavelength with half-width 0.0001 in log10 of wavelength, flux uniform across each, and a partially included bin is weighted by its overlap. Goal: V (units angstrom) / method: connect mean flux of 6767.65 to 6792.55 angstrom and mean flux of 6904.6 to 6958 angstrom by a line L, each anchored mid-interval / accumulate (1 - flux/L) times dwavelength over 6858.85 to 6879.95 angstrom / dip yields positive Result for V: 0.7 angstrom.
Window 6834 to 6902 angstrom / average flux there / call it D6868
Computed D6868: 3.36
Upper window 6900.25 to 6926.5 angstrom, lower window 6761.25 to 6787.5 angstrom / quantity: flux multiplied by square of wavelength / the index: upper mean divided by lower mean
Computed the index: 1.06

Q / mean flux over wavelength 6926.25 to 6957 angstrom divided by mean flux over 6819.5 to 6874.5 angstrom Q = 1.0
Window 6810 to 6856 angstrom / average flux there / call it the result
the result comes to 3.46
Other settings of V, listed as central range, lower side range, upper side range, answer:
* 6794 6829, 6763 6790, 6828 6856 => 0.6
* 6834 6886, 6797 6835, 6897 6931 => 1.0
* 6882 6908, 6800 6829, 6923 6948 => 1.3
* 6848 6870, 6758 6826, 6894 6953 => 0.3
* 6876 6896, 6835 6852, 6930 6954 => 1.7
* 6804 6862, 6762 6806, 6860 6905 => -1.3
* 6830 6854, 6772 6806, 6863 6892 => -1.2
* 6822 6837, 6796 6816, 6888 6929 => -0.4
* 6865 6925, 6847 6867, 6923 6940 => 1.7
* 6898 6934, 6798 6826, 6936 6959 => -0.1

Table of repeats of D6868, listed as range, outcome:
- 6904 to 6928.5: 3.49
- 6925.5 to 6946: 3.51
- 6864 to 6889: 3.25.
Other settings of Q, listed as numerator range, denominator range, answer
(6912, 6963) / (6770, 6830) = 1.02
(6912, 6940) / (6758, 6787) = 1.03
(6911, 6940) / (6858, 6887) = 1.07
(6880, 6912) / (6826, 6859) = 0.95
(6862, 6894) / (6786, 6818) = 0.95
